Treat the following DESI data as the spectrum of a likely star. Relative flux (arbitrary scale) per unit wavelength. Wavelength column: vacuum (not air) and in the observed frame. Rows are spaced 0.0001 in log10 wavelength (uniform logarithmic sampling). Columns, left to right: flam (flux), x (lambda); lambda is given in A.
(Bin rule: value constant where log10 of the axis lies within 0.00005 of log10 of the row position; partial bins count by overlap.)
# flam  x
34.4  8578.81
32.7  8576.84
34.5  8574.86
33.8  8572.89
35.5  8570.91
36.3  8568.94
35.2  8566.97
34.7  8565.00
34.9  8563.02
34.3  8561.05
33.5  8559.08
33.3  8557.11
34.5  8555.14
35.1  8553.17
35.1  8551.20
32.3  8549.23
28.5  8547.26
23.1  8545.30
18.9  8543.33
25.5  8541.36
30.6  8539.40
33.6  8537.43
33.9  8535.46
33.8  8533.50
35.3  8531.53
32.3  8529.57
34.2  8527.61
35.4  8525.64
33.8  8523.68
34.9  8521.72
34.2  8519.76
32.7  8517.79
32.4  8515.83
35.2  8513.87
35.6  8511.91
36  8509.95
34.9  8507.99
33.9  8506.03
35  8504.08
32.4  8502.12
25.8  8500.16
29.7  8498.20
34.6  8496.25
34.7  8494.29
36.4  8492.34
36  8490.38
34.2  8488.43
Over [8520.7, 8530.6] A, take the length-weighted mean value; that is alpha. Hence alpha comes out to 34.2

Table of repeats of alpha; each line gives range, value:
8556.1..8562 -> 33.7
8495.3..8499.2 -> 32.1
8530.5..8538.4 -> 34.1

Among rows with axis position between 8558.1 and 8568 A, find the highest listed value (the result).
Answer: 35.2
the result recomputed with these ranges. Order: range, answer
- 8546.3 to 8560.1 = 35.1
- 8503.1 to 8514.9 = 36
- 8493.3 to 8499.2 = 34.7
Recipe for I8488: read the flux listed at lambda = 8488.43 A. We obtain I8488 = 34.2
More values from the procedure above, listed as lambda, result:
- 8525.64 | 35.4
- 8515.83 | 32.4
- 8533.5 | 33.8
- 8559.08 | 33.5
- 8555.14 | 34.5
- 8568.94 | 36.3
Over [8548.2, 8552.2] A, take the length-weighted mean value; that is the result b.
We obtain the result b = 33.6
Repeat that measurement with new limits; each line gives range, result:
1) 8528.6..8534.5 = 33.8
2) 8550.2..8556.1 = 34.9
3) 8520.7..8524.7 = 34.4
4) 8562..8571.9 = 35.3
